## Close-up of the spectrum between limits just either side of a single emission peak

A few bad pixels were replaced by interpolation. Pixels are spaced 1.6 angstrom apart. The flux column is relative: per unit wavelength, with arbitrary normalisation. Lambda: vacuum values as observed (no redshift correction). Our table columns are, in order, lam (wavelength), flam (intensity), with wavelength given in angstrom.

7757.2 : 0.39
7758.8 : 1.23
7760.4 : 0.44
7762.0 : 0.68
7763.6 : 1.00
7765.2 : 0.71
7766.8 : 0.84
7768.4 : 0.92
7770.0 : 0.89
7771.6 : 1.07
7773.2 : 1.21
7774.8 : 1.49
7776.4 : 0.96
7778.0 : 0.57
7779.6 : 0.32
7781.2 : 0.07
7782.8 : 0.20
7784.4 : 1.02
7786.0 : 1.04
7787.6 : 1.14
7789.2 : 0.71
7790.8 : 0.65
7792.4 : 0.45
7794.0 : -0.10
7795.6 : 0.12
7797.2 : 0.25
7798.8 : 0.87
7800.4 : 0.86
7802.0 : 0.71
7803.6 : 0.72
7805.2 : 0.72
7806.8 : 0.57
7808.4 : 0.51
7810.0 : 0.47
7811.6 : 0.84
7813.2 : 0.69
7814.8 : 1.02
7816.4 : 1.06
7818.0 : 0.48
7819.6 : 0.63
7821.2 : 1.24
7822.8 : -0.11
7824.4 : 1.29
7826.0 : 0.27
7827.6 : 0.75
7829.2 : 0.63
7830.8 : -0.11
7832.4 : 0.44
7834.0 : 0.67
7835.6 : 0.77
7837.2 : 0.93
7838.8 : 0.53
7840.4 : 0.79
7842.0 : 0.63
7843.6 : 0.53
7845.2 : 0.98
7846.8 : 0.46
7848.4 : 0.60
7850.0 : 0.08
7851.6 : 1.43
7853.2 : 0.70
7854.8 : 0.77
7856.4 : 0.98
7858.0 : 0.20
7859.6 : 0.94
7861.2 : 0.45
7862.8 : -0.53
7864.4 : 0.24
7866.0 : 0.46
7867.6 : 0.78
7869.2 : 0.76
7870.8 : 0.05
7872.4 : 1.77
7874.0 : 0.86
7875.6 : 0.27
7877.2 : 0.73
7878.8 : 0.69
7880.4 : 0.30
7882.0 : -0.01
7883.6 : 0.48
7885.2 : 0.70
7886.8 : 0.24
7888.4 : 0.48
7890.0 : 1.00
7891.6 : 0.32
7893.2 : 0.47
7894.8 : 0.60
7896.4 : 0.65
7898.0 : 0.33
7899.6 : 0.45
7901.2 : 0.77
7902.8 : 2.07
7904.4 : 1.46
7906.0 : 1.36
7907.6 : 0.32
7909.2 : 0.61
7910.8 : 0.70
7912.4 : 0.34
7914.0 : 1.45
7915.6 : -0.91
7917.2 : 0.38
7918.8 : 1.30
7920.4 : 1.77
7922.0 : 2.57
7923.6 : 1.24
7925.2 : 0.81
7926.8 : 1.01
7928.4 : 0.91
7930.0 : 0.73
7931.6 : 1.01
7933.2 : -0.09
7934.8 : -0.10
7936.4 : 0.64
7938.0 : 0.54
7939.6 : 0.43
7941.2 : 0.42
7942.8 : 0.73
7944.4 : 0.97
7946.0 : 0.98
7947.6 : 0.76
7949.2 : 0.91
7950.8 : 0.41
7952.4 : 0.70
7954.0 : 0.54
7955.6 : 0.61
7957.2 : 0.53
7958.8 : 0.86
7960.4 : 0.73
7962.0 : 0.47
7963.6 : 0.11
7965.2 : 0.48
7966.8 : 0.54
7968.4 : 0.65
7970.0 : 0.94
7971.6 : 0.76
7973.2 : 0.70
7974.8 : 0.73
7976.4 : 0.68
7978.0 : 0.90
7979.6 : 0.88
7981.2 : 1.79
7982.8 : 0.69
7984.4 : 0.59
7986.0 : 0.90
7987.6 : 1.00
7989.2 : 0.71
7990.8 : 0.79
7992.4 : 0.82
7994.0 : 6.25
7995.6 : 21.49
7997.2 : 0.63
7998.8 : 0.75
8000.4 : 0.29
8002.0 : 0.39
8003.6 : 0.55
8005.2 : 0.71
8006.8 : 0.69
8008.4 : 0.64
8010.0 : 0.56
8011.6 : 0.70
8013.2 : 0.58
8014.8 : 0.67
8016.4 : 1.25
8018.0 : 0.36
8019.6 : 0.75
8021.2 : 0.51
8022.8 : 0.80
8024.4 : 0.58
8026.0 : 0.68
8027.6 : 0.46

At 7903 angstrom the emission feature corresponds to [S II]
